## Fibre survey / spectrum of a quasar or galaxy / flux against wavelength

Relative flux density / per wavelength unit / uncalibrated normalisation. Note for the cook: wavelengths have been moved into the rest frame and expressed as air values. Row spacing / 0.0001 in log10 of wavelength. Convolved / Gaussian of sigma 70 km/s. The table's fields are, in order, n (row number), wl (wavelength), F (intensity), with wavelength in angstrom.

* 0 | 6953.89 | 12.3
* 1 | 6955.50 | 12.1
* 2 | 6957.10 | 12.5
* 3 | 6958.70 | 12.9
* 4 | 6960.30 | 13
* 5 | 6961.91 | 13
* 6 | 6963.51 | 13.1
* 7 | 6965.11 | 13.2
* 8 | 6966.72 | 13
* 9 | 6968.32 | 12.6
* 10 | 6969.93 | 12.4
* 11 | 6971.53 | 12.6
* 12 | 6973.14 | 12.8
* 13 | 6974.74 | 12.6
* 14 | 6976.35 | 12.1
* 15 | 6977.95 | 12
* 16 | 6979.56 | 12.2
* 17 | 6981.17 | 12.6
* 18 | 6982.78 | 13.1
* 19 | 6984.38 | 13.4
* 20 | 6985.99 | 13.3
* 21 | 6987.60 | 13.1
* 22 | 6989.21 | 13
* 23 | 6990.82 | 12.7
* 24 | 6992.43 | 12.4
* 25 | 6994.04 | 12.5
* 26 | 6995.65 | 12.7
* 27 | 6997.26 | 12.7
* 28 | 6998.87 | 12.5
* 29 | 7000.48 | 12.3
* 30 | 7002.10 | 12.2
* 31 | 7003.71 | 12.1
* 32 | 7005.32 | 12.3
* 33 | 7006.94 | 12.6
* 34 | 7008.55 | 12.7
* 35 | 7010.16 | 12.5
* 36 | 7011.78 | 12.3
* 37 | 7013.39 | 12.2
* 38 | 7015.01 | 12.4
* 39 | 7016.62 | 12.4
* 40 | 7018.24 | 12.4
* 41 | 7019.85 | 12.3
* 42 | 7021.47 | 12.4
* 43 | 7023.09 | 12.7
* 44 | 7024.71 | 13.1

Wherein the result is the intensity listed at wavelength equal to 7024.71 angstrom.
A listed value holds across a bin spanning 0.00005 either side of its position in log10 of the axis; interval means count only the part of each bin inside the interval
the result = 13.1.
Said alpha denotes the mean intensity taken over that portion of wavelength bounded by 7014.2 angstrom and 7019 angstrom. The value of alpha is 12.4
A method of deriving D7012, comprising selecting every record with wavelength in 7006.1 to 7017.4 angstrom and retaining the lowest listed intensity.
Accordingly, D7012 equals 12.2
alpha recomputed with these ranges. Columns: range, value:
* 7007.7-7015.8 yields 12.4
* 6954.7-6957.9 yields 12.3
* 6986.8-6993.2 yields 12.8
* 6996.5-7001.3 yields 12.5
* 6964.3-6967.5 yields 13.1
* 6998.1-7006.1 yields 12.3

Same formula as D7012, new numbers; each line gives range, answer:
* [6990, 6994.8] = 12.4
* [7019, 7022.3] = 12.3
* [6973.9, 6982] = 12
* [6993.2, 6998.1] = 12.5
